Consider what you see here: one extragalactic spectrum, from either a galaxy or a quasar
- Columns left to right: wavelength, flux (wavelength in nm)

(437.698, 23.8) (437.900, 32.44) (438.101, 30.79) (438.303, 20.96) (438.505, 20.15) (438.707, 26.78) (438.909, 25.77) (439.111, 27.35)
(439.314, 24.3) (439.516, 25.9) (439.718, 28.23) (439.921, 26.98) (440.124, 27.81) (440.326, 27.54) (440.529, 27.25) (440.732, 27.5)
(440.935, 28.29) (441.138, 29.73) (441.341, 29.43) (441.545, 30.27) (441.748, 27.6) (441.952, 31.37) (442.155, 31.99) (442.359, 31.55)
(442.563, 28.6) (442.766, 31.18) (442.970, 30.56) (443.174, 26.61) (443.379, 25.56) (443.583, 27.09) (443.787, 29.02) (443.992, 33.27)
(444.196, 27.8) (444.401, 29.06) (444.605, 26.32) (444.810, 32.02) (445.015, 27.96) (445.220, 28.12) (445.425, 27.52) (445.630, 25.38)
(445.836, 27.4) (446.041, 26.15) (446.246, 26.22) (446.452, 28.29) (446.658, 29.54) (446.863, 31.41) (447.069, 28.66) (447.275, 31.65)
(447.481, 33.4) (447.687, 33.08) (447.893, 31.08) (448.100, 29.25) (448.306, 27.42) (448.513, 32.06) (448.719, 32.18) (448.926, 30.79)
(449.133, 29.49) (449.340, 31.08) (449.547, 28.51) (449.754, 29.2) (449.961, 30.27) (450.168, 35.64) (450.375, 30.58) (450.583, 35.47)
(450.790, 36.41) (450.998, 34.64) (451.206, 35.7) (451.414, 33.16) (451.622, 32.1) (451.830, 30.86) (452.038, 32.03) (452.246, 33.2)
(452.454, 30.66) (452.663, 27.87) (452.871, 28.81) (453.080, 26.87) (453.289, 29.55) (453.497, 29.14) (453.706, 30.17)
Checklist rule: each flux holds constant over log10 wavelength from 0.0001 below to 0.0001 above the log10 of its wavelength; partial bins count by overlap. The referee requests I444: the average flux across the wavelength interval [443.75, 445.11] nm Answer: 29.4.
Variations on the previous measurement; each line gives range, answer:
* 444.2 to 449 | 29.3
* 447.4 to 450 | 30.6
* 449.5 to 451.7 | 33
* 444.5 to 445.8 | 27.9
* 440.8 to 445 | 29.3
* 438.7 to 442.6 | 28.2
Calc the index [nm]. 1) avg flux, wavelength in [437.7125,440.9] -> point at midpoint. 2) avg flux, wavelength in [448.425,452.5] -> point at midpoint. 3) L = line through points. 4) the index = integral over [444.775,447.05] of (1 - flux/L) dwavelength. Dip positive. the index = 0.14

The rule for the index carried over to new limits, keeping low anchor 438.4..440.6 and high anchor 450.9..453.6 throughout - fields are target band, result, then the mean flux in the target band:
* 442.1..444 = -0.122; 29.3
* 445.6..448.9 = -0.058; 29.7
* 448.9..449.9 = 0.008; 29.8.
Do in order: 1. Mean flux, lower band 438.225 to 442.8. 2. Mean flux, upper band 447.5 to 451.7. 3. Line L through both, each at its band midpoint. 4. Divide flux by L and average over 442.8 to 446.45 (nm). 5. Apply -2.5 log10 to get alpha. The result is 0.06 mag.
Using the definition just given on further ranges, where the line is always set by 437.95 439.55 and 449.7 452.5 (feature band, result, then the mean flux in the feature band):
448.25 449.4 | 0.03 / 30.6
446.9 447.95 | -0.03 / 31.6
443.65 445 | -0.02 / 29.4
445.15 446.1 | 0.10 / 26.9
